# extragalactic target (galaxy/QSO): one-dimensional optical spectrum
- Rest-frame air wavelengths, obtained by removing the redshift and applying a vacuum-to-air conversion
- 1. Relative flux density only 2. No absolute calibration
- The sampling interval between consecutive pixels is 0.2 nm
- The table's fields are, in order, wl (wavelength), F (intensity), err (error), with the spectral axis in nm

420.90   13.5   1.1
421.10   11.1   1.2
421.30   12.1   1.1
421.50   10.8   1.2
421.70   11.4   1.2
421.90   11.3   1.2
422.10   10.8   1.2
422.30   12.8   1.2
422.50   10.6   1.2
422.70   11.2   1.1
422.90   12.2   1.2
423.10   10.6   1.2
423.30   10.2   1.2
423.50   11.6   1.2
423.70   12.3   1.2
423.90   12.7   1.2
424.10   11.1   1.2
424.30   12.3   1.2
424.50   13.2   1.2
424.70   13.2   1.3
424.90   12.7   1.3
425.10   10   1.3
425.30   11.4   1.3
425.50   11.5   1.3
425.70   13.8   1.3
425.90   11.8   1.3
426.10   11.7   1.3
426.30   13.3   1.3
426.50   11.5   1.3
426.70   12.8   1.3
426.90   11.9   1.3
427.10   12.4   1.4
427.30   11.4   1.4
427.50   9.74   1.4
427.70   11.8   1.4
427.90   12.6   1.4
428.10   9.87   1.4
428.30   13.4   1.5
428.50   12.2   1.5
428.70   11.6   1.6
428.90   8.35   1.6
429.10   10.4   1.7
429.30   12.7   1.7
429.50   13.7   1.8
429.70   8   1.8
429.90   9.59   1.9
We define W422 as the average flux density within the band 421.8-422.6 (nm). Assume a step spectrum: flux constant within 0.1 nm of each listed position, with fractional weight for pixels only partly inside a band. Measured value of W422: 11.4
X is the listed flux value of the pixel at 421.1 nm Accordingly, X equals 11.1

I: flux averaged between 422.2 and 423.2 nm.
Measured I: 11.5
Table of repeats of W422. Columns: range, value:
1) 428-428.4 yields 11.6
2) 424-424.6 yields 12.2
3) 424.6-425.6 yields 11.8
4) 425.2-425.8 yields 12.2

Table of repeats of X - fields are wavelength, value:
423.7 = 12.3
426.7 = 12.8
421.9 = 11.3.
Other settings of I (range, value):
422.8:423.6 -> 11.1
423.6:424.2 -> 12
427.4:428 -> 11.4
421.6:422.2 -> 11.2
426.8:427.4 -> 11.9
